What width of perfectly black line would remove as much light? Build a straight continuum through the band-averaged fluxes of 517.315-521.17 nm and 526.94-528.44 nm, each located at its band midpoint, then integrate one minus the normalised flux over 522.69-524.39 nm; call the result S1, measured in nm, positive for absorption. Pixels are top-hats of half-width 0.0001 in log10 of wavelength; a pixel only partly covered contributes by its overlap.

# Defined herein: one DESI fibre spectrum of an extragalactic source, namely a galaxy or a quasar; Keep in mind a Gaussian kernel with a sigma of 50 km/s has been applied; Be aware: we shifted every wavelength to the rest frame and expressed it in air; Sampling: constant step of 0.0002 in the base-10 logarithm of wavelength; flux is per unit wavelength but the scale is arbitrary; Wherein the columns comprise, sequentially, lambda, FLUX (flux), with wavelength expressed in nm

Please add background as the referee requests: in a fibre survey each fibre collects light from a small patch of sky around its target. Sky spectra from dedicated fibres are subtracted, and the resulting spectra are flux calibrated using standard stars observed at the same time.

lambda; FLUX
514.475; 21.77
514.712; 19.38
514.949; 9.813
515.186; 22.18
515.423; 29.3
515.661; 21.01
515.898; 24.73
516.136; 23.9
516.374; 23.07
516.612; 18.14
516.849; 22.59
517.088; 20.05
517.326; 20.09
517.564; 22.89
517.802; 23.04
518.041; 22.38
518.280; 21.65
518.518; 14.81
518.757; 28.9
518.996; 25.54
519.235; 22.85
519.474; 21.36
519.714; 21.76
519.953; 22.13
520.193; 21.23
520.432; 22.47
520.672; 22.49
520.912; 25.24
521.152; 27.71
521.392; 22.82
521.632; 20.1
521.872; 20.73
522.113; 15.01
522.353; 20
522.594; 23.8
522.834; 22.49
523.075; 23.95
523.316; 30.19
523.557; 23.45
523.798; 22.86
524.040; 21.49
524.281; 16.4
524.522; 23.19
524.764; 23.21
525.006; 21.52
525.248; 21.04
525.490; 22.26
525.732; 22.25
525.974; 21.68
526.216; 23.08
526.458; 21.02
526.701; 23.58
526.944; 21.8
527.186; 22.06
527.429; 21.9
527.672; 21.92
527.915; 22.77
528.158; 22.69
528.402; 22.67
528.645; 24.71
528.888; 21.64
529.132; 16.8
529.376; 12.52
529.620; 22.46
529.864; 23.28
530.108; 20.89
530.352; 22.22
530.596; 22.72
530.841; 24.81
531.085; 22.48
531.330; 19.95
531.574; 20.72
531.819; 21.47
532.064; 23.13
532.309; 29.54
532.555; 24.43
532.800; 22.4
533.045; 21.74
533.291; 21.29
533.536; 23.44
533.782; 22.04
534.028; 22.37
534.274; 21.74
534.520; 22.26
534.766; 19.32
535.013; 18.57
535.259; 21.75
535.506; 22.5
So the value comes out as -0.04 nm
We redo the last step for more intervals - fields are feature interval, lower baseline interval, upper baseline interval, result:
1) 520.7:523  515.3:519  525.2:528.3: 0.03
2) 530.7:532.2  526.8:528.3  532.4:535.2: -0.01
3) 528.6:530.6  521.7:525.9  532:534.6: 0.19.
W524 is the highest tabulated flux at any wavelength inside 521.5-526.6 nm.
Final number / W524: 30.19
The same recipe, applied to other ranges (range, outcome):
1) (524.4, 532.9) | 29.54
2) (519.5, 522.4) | 27.71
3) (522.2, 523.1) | 23.95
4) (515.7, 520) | 28.9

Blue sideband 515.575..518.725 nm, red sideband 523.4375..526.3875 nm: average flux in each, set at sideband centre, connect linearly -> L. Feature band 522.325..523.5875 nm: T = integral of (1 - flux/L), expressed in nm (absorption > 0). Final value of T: -0.15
